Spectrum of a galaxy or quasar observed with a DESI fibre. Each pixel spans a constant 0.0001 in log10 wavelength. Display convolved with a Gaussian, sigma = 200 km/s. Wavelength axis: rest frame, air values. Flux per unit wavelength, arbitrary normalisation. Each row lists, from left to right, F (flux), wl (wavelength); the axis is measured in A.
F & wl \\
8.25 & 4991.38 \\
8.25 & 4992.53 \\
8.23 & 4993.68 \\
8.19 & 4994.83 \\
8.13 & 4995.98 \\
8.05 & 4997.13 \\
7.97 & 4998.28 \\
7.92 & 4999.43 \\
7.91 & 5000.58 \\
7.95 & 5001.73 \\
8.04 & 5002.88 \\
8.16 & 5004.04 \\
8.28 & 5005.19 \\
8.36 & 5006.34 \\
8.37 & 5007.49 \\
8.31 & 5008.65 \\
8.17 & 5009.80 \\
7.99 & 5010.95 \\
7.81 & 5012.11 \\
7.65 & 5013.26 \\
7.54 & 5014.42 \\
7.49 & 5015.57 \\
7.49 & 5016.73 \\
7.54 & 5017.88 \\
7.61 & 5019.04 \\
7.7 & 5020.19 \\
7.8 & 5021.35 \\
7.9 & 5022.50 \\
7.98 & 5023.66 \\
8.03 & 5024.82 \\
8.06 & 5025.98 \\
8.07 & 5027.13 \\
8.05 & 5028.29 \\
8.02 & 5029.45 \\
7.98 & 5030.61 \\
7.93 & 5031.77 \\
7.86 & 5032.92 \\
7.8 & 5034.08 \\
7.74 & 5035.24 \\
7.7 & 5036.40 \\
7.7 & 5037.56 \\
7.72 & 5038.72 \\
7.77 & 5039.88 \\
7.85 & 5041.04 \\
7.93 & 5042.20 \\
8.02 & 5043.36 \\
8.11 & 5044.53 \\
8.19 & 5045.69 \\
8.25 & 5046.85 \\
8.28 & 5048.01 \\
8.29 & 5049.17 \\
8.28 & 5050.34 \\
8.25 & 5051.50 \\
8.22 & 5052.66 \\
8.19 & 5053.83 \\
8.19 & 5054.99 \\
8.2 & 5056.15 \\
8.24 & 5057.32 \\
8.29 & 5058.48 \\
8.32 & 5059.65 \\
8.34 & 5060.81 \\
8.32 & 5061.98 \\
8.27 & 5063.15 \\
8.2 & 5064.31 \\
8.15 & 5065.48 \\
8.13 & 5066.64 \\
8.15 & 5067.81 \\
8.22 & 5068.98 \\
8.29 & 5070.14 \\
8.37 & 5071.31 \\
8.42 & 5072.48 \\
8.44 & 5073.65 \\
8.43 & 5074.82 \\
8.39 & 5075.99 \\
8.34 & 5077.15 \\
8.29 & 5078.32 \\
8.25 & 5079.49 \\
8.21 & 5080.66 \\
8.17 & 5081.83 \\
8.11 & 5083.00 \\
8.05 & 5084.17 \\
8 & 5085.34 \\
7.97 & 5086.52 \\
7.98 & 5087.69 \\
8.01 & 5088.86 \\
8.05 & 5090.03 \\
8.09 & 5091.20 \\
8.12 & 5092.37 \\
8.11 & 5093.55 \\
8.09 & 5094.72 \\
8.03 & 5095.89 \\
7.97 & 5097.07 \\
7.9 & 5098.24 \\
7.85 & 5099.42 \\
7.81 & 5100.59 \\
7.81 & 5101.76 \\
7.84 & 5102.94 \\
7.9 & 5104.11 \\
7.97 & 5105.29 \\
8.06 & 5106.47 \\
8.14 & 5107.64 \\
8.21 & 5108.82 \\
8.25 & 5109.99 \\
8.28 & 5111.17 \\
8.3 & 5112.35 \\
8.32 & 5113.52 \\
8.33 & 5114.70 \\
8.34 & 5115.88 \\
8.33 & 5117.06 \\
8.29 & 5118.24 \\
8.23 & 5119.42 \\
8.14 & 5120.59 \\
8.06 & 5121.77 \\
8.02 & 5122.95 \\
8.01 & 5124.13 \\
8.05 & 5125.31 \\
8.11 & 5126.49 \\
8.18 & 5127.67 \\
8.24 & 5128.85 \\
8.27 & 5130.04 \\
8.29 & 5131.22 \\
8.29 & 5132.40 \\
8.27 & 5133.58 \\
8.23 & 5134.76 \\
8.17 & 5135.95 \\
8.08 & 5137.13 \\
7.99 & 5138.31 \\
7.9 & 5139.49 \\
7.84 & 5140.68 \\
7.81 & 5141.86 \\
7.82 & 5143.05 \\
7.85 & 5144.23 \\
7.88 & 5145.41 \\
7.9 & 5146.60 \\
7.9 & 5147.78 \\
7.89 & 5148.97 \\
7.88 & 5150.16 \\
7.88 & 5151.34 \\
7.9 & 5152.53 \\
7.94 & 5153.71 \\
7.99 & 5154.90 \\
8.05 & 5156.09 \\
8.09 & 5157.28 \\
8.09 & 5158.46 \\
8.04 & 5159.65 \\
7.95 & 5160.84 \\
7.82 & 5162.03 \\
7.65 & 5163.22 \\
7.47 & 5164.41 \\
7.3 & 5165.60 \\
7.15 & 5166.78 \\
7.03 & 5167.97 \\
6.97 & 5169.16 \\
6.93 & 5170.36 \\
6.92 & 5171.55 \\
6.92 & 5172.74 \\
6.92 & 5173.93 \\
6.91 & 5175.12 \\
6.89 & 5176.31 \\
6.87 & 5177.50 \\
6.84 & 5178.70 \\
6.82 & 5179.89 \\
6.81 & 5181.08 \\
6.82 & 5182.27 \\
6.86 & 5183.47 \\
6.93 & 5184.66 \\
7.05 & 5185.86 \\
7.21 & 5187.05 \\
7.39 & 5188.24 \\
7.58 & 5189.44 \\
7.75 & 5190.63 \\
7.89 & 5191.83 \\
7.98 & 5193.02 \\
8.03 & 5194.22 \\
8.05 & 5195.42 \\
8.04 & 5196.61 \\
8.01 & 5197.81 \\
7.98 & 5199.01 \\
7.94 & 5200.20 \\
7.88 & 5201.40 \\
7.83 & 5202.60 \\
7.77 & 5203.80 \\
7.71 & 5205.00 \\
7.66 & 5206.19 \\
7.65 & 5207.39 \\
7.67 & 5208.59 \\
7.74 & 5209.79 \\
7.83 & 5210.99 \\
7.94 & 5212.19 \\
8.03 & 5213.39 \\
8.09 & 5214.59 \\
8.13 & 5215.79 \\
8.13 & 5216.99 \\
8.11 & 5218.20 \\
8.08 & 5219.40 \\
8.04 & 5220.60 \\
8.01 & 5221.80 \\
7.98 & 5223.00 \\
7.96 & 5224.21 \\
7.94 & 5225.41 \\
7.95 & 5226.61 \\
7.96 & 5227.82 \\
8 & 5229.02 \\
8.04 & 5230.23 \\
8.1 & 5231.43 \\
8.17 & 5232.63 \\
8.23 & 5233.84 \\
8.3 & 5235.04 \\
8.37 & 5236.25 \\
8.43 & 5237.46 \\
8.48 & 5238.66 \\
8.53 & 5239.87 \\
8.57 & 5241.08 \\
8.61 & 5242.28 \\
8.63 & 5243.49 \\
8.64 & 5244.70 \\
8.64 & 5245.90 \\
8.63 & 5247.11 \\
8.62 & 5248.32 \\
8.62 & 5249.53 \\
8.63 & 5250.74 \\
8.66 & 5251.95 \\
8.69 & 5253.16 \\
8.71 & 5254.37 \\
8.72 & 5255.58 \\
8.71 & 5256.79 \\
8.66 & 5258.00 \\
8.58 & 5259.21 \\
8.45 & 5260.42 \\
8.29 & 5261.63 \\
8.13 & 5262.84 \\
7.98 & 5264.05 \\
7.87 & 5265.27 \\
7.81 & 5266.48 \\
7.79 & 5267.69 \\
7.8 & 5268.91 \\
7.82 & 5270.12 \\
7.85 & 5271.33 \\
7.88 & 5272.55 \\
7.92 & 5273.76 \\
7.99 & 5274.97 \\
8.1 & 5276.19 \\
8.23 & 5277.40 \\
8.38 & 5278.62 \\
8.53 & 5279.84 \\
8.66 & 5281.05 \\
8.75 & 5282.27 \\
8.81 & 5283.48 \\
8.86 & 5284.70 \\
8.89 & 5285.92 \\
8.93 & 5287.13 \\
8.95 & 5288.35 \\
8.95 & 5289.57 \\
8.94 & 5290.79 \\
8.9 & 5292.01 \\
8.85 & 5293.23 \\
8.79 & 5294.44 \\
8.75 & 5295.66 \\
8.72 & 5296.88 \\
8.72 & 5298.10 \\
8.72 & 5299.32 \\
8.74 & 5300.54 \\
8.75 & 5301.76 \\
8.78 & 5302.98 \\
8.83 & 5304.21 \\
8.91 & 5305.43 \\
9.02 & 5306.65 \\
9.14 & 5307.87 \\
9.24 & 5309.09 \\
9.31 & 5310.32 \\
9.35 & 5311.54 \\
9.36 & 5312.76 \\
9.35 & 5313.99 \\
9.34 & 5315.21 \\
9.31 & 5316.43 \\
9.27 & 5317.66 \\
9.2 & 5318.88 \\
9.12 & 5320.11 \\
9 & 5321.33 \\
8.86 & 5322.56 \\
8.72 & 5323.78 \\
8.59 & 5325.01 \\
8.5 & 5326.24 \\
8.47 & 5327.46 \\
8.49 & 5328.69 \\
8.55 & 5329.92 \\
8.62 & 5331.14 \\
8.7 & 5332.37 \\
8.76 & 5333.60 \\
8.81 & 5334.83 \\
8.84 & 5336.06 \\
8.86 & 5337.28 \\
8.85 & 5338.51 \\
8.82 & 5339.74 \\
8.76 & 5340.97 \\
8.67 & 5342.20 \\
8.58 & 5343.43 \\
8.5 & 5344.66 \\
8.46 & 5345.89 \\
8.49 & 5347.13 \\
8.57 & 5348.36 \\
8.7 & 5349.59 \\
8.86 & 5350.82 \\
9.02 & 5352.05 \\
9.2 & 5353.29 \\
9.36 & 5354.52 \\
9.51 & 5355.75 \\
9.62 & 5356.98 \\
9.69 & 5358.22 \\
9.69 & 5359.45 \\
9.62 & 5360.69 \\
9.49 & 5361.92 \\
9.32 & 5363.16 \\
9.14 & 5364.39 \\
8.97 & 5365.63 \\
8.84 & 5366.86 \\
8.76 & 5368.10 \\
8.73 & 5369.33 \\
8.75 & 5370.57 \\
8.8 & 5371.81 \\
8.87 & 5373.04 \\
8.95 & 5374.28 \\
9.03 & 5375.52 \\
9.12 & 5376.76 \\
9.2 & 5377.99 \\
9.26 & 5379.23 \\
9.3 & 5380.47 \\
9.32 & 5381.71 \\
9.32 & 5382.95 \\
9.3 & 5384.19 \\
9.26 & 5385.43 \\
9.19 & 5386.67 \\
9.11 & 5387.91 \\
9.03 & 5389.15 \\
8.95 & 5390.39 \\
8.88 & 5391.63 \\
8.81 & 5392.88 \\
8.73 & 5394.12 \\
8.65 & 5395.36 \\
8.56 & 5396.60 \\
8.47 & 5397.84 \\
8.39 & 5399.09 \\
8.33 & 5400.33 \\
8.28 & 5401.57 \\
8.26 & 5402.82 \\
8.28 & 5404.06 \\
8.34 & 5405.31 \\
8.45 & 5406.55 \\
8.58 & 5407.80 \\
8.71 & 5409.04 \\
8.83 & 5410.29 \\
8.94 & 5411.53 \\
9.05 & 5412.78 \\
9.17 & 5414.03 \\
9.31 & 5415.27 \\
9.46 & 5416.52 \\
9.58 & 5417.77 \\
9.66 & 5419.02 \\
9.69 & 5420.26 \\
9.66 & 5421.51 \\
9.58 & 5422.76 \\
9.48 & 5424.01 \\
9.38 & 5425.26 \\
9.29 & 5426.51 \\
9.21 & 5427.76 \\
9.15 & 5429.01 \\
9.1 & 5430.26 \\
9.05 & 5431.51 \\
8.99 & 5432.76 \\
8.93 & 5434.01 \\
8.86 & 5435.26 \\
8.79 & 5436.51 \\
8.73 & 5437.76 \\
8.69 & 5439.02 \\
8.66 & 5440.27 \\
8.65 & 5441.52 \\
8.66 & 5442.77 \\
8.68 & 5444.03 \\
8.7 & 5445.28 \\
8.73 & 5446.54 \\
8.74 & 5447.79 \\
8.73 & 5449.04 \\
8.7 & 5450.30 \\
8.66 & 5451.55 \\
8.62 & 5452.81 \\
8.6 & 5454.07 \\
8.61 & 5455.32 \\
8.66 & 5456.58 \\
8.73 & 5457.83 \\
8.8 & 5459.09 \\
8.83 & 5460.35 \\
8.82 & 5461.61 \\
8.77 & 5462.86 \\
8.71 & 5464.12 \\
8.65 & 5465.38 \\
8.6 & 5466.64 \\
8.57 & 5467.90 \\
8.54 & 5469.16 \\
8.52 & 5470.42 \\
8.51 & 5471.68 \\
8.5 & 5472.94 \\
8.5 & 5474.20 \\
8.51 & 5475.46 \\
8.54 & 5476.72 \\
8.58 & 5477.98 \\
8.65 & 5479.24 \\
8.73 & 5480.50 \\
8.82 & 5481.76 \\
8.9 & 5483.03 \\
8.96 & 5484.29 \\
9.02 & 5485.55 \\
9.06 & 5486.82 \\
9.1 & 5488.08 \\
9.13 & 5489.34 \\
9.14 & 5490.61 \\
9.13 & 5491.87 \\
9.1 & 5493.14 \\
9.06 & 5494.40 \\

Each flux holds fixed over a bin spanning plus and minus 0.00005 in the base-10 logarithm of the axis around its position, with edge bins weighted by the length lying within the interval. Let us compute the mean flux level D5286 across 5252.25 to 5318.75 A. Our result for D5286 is 8.65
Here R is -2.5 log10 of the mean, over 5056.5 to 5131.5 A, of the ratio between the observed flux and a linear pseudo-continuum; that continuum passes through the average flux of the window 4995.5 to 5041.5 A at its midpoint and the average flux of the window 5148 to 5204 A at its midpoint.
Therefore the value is -0.06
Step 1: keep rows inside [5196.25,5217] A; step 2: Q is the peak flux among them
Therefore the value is 8.13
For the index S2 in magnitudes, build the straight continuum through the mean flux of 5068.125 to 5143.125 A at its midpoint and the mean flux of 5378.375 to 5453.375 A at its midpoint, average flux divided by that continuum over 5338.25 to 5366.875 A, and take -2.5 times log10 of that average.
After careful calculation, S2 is -0.03 mag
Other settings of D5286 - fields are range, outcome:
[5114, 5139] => 8.19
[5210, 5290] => 8.31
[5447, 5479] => 8.64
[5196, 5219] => 7.9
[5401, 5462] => 8.9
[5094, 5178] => 7.87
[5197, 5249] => 8.12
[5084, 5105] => 7.97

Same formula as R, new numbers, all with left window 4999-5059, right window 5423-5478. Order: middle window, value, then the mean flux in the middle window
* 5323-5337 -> -0.013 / 8.65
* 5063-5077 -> -0.031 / 8.3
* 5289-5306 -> -0.040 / 8.81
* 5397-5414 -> 0.017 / 8.55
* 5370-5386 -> -0.058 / 9.11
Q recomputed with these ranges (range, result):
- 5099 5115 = 8.33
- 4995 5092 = 8.44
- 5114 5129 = 8.34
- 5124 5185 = 8.29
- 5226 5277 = 8.72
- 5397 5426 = 9.69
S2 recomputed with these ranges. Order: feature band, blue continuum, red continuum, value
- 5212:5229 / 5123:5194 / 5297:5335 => 0.02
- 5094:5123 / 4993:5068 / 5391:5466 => 0.01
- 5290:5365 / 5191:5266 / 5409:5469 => -0.05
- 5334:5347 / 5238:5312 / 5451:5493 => -0.01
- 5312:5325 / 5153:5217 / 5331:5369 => -0.05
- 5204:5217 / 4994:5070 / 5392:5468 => 0.07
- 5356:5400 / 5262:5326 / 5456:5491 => -0.04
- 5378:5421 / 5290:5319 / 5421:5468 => 0.00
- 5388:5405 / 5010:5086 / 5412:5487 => 0.02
